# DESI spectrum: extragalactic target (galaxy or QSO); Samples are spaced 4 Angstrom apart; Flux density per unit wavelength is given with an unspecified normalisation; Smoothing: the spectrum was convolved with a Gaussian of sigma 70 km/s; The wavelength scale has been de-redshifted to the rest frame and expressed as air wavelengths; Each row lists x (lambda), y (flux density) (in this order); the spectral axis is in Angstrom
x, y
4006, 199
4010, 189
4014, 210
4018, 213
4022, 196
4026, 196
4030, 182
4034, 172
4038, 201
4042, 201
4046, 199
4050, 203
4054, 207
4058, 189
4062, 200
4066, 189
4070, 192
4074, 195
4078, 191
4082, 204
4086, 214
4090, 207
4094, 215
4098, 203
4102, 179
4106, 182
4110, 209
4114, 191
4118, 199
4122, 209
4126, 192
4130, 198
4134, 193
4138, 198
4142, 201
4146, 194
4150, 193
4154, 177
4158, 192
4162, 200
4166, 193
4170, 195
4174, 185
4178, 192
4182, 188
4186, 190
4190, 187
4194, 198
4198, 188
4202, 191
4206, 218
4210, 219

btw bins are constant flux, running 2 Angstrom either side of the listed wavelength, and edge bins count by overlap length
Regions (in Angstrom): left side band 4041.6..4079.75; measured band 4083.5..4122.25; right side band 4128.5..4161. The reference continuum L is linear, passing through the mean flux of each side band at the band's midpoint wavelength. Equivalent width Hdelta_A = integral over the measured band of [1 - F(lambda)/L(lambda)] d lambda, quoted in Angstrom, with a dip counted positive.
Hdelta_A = -1.1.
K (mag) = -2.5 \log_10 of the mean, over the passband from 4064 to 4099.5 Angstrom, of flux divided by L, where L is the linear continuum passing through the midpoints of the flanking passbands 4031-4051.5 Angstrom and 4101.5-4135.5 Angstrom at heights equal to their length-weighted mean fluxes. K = -0.03 mag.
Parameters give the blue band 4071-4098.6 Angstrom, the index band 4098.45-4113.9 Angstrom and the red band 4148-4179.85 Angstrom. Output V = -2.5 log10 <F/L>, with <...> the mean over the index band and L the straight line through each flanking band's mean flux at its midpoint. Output 0.05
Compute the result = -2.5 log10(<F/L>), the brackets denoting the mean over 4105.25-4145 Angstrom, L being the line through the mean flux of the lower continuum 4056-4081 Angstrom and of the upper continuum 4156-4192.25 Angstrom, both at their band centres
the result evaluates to -0.03 mag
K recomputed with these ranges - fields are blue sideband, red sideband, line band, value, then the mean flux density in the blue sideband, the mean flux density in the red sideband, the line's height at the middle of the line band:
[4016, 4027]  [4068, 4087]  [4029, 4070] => 0.03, 202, 198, 200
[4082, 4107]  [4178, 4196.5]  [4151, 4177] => 0.02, 201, 191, 193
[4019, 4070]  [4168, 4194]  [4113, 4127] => -0.04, 195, 190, 192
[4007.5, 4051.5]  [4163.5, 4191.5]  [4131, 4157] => -0.01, 196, 190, 192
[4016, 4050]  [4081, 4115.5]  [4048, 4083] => 0.01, 195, 200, 198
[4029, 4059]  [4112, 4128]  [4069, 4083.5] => 0.00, 195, 198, 196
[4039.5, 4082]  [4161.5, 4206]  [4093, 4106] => 0.00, 197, 192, 196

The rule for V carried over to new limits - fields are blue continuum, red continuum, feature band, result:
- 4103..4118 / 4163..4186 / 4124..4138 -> -0.01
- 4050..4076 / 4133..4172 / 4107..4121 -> -0.02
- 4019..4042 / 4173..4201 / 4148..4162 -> 0.01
